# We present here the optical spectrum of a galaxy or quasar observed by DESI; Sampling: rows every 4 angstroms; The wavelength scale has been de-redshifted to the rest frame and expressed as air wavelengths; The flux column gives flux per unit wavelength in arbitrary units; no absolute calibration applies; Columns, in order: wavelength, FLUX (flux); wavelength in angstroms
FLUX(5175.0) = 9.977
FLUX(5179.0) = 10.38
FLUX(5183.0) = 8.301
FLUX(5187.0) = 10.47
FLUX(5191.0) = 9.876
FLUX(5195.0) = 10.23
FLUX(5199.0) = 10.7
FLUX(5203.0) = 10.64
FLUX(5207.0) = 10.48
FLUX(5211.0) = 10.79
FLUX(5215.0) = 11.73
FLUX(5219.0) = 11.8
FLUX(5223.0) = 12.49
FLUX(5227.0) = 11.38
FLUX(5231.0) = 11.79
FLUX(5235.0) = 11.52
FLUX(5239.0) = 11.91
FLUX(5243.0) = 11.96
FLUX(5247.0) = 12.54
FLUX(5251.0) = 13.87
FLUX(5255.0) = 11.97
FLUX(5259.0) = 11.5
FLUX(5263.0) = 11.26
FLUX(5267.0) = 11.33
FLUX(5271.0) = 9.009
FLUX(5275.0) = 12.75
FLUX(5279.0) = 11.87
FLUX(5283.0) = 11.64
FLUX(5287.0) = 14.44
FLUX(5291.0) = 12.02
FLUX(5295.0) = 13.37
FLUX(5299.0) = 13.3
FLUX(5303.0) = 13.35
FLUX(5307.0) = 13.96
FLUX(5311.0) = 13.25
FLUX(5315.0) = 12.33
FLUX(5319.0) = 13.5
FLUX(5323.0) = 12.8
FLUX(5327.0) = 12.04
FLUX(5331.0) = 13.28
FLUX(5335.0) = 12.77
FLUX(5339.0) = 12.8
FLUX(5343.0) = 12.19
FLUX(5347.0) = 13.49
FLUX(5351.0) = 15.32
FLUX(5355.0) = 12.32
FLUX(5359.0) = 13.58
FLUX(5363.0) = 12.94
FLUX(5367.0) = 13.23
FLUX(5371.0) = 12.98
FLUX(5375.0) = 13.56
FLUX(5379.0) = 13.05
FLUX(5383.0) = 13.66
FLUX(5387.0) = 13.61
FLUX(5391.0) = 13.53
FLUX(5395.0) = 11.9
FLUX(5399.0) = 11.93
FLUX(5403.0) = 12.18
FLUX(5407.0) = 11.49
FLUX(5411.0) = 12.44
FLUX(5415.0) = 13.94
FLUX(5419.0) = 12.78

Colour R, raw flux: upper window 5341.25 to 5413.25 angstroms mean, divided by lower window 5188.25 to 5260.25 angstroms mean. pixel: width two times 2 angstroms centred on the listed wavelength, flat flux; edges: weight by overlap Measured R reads 1.1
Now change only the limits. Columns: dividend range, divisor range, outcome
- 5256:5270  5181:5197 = 1.16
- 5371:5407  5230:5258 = 1.05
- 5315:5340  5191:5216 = 1.20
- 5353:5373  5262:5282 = 1.16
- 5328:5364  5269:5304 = 1.06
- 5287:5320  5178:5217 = 1.27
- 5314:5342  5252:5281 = 1.11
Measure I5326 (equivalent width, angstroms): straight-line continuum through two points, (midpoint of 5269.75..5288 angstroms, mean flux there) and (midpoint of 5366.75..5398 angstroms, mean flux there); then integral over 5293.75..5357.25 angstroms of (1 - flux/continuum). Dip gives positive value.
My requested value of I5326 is -3.3 angstroms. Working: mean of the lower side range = 11.9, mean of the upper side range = 13.1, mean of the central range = 13.1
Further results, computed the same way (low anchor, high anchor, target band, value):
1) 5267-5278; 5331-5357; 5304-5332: -1.5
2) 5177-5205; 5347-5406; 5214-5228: -1.7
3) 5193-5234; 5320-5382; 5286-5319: -2.1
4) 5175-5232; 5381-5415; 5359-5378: -1.3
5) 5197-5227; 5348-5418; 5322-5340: -0.3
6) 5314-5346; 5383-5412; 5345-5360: -1.2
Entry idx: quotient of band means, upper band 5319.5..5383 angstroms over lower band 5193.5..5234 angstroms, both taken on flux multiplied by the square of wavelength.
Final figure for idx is 1.2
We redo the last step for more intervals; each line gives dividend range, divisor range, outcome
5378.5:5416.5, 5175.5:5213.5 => 1.35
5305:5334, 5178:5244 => 1.24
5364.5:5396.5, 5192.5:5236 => 1.25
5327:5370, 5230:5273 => 1.17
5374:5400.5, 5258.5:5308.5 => 1.10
